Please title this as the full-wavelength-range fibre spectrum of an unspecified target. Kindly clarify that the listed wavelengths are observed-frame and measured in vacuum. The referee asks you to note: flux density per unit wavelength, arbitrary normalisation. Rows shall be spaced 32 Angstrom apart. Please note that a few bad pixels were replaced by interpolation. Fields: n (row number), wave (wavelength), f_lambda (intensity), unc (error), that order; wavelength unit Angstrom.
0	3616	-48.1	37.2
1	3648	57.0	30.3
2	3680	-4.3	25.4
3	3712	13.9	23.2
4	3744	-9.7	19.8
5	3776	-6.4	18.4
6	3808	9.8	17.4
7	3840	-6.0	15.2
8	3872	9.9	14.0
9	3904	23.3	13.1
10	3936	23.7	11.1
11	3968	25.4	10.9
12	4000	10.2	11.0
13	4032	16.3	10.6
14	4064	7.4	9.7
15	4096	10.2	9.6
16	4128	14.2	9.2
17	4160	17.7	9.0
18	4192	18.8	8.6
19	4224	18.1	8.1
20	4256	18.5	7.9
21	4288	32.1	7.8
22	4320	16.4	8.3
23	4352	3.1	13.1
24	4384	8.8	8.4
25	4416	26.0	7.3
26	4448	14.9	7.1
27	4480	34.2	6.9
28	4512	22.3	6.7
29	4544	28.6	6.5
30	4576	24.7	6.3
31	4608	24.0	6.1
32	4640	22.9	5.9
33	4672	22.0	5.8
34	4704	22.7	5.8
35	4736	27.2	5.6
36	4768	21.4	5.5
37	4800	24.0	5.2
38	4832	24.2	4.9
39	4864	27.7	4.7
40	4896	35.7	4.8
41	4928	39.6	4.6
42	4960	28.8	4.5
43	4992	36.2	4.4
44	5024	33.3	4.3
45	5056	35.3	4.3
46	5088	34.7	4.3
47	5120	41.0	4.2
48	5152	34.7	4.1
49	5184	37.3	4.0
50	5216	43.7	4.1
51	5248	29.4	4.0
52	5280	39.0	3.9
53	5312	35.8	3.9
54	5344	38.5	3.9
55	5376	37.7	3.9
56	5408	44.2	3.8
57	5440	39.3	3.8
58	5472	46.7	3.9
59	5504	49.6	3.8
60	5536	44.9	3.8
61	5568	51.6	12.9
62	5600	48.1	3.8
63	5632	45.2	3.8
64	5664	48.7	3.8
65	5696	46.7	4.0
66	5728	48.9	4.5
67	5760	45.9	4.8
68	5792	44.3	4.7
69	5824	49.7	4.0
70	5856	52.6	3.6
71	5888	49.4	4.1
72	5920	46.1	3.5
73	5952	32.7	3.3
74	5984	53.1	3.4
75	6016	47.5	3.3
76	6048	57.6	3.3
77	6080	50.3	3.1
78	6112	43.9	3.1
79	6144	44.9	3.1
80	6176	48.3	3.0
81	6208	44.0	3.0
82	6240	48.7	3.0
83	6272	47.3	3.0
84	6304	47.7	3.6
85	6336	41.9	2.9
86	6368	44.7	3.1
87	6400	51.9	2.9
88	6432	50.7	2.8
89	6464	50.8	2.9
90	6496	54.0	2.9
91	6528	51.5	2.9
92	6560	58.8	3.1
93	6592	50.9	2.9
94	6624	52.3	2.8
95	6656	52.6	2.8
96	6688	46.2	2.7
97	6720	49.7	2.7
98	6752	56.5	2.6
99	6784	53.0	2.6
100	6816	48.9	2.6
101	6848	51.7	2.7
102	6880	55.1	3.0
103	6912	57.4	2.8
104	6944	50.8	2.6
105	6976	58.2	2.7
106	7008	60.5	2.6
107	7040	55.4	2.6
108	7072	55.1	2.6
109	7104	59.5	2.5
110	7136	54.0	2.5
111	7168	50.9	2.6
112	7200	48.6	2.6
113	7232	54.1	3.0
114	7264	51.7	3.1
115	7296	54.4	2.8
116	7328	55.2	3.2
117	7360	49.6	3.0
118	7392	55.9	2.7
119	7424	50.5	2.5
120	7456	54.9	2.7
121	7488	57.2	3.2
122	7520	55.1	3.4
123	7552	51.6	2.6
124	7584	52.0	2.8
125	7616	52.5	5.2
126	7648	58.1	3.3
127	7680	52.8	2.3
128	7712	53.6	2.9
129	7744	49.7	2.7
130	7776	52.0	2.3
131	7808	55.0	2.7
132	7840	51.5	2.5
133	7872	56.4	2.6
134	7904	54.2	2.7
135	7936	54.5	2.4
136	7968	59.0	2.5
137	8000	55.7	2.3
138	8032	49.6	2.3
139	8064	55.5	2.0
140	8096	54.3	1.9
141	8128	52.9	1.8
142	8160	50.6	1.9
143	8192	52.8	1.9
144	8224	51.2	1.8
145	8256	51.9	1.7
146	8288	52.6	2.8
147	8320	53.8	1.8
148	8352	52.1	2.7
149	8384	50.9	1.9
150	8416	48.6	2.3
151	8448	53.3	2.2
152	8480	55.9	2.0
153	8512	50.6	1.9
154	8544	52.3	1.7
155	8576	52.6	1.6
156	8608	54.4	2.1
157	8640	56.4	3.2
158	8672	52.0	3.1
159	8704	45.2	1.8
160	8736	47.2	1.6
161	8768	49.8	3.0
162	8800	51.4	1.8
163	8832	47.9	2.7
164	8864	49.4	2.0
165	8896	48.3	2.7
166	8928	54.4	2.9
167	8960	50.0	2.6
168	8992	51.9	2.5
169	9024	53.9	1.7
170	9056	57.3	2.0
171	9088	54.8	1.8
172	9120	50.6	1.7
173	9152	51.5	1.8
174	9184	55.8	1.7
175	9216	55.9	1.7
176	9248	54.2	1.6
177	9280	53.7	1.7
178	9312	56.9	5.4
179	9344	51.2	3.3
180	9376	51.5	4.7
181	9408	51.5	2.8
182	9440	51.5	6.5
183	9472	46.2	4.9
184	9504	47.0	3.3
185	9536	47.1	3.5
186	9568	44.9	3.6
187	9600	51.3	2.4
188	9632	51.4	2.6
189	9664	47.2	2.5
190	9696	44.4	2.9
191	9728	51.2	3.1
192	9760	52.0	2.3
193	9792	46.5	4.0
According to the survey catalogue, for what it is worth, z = 0.222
